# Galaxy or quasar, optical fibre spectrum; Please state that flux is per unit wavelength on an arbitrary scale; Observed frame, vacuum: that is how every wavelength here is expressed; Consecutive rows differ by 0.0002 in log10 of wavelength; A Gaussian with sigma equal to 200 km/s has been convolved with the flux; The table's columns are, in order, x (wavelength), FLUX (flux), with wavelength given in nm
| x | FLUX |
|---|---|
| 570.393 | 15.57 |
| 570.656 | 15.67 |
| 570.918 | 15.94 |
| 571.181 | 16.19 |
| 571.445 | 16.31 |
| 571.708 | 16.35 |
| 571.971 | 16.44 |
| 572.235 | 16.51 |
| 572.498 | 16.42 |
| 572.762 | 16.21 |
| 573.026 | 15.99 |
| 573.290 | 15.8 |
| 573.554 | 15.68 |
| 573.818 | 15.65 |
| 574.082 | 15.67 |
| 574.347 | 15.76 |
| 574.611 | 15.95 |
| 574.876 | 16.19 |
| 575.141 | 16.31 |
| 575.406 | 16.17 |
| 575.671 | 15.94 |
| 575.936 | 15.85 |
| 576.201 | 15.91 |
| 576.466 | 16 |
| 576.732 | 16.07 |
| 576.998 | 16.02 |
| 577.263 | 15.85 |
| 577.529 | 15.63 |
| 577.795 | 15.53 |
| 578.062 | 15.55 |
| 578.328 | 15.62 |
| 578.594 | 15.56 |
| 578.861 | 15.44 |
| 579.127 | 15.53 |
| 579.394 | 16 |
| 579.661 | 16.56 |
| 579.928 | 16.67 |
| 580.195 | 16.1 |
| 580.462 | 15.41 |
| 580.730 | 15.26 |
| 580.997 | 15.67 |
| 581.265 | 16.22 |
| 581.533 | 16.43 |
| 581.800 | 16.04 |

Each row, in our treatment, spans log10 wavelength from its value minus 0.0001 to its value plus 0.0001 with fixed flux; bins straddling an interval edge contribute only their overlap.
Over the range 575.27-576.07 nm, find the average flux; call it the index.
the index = 16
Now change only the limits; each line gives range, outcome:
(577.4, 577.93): 15.6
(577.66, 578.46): 15.6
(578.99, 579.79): 16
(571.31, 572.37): 16.4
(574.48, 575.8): 16.1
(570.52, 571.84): 16.1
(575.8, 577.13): 16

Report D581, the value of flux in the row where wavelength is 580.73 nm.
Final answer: 15.26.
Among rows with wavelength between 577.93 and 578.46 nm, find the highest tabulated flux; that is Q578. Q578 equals 15.62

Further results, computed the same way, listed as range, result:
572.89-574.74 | 15.99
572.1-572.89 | 16.51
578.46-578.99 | 15.56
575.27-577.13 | 16.17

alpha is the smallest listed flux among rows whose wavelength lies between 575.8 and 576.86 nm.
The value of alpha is 15.85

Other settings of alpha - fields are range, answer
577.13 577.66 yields 15.63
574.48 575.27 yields 15.95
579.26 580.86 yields 15.26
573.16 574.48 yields 15.65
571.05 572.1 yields 16.19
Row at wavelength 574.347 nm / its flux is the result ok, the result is 15.76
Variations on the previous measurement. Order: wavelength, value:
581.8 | 16.04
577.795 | 15.53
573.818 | 15.65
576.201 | 15.91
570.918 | 15.94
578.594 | 15.56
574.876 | 16.19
